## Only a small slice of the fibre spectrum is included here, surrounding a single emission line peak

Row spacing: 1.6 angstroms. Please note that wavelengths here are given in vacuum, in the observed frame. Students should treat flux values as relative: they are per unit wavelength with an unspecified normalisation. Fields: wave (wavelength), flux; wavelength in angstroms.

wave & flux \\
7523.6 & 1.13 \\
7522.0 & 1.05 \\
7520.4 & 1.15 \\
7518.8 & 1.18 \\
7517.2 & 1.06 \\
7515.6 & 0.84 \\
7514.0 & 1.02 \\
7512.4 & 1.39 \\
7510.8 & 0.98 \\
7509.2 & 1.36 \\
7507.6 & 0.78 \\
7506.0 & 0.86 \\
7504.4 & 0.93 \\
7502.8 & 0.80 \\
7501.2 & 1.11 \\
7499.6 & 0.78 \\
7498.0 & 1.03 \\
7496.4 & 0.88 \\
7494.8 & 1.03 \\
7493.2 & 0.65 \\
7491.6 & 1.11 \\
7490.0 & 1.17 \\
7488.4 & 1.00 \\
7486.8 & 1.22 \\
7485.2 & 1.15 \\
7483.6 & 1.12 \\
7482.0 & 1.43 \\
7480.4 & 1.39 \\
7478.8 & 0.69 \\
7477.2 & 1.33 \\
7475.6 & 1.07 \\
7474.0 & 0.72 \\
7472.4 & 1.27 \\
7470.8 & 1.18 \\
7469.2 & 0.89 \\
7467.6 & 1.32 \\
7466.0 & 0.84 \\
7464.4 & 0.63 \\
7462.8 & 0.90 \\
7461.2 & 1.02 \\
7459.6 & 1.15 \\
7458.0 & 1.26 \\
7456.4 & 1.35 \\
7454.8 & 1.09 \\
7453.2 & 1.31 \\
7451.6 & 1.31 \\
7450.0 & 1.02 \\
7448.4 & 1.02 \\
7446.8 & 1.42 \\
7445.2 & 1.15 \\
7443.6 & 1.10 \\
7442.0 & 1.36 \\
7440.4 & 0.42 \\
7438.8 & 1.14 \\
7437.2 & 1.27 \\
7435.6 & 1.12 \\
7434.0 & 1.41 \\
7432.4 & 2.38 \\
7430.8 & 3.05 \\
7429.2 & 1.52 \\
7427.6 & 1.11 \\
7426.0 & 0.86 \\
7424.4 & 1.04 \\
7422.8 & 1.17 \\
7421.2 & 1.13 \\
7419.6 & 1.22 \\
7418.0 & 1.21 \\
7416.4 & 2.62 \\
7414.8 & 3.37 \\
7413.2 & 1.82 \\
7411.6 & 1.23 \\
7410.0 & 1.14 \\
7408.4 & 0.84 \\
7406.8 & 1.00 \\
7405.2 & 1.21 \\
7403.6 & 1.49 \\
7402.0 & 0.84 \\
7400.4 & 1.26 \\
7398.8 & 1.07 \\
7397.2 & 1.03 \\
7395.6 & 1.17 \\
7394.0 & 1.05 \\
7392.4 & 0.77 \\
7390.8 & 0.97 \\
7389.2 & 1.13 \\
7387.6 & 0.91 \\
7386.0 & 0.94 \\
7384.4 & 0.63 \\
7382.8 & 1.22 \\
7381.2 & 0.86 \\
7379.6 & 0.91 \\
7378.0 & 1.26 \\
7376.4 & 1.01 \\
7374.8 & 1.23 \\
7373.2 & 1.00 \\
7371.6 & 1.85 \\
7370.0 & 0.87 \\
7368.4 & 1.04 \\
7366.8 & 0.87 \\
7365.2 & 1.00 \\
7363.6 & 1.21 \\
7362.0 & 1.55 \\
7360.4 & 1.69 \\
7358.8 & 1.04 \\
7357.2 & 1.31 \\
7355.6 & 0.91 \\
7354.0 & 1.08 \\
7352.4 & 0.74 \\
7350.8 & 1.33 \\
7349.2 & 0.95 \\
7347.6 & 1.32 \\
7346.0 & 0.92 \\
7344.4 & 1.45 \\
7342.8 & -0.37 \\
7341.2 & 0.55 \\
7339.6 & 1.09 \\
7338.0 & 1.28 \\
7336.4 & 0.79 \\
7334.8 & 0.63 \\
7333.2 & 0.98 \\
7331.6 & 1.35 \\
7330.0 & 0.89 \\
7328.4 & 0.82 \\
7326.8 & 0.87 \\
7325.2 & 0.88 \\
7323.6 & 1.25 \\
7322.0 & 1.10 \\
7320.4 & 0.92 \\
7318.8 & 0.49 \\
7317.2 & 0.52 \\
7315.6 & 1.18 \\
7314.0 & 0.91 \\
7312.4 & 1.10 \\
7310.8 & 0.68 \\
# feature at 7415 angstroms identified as [S II] 6716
